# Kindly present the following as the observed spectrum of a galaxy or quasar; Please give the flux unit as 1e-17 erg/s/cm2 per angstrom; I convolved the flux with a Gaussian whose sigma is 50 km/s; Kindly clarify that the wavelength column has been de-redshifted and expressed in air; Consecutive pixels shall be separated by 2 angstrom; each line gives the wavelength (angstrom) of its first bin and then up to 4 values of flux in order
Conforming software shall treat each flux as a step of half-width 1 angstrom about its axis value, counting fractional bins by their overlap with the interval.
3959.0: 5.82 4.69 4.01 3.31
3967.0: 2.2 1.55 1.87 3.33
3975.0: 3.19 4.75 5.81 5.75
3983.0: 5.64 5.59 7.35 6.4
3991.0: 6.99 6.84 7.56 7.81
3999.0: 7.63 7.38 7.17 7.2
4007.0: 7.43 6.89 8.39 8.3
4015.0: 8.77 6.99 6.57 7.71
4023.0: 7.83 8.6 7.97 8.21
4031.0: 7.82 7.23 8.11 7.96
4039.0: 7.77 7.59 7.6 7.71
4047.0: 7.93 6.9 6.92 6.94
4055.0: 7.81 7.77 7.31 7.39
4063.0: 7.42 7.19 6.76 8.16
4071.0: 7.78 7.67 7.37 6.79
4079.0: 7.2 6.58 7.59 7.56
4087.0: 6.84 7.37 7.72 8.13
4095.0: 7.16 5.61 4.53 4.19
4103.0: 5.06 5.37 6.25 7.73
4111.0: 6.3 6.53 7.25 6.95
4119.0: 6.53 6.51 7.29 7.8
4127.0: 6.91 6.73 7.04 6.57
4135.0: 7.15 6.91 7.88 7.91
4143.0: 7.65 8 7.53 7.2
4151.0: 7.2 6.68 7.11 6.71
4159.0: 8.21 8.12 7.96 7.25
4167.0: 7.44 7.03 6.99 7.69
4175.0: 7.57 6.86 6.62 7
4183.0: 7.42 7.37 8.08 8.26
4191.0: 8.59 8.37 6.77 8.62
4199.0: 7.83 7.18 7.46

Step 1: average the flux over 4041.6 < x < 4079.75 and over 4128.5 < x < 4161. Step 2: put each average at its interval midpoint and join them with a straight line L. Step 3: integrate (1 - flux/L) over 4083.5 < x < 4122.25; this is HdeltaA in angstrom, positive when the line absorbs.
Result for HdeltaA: 4.4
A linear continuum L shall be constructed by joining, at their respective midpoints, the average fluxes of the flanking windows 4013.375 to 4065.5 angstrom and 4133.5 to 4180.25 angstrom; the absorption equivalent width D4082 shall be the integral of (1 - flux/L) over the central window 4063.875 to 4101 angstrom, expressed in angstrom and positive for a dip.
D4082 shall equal 2.5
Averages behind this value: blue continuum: 7.63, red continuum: 7.37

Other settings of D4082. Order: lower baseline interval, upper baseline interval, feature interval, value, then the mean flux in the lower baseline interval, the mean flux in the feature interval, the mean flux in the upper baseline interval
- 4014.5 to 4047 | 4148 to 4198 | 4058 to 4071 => 0.5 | 7.77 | 7.4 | 7.48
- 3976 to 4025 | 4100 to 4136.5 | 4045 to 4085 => -3.3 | 7.06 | 7.36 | 6.57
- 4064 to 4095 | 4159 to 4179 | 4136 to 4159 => 0.1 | 7.37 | 7.38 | 7.43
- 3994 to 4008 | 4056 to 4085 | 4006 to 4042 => -1.8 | 7.45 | 7.79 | 7.36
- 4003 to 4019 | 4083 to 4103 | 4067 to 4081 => -1.2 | 7.61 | 7.38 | 6.54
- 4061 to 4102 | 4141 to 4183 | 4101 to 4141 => 2.4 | 6.99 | 6.74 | 7.36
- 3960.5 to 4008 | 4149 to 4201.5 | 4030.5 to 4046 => -4.3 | 5.49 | 7.72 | 7.49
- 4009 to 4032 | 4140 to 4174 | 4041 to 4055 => 0.7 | 7.88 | 7.39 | 7.45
